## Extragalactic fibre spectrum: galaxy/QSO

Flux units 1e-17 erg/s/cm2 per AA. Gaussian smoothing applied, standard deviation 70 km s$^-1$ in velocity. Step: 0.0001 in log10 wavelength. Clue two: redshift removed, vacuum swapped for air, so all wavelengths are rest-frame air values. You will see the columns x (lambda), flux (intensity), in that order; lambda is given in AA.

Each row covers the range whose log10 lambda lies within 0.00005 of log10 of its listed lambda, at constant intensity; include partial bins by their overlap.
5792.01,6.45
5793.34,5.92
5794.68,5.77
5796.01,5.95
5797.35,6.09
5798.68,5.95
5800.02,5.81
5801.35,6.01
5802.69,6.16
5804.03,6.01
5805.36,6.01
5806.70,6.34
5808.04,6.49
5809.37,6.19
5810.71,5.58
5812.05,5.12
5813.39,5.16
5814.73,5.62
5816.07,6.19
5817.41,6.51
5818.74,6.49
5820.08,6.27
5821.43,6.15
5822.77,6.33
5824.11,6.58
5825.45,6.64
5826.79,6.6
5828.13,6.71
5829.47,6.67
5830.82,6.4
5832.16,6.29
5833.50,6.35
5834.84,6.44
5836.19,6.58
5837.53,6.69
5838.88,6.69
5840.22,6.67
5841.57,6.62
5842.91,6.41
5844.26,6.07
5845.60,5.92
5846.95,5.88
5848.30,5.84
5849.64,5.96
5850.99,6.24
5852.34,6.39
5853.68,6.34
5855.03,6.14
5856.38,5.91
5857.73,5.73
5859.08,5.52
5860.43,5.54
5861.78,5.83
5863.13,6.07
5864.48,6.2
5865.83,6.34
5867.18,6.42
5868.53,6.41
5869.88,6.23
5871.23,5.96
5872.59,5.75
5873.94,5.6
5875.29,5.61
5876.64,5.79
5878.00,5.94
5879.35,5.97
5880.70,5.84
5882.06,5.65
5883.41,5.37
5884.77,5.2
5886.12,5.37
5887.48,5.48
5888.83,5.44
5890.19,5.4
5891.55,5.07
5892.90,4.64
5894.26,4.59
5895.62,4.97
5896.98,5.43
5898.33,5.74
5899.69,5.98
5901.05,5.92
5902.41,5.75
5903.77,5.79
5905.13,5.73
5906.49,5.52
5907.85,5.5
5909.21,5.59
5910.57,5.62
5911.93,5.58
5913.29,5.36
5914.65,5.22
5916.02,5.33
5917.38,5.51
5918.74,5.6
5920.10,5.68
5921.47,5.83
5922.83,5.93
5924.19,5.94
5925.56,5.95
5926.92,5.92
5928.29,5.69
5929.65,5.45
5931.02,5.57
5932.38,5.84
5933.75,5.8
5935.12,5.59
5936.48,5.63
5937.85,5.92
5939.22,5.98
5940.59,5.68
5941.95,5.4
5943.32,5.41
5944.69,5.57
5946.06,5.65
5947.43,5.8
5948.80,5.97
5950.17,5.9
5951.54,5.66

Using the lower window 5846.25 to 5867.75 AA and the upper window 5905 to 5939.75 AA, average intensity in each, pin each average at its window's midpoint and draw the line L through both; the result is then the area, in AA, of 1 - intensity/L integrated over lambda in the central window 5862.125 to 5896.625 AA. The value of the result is 1.5 AA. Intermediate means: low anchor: 6.02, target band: 5.65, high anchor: 5.66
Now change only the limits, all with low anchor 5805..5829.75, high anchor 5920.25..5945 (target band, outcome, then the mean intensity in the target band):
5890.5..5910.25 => 1.38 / 5.45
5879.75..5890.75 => 0.81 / 5.48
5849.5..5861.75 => 0.14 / 5.96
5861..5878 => -0.09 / 6.01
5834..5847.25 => -0.69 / 6.41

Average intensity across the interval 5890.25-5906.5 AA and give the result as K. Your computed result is 5.42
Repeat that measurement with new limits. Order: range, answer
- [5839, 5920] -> 5.76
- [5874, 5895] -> 5.43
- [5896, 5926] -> 5.65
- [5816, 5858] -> 6.34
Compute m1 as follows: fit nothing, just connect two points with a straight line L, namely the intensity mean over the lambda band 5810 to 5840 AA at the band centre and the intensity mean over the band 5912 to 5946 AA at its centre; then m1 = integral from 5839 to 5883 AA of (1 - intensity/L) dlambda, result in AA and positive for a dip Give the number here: 0.27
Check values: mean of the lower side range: 6.28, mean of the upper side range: 5.66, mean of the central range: 6.03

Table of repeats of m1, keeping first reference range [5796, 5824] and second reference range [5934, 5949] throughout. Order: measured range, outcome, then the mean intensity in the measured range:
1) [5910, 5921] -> 0.5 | 5.49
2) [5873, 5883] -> 0.2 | 5.76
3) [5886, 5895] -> 1.1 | 5.12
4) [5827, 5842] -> -1.5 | 6.55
